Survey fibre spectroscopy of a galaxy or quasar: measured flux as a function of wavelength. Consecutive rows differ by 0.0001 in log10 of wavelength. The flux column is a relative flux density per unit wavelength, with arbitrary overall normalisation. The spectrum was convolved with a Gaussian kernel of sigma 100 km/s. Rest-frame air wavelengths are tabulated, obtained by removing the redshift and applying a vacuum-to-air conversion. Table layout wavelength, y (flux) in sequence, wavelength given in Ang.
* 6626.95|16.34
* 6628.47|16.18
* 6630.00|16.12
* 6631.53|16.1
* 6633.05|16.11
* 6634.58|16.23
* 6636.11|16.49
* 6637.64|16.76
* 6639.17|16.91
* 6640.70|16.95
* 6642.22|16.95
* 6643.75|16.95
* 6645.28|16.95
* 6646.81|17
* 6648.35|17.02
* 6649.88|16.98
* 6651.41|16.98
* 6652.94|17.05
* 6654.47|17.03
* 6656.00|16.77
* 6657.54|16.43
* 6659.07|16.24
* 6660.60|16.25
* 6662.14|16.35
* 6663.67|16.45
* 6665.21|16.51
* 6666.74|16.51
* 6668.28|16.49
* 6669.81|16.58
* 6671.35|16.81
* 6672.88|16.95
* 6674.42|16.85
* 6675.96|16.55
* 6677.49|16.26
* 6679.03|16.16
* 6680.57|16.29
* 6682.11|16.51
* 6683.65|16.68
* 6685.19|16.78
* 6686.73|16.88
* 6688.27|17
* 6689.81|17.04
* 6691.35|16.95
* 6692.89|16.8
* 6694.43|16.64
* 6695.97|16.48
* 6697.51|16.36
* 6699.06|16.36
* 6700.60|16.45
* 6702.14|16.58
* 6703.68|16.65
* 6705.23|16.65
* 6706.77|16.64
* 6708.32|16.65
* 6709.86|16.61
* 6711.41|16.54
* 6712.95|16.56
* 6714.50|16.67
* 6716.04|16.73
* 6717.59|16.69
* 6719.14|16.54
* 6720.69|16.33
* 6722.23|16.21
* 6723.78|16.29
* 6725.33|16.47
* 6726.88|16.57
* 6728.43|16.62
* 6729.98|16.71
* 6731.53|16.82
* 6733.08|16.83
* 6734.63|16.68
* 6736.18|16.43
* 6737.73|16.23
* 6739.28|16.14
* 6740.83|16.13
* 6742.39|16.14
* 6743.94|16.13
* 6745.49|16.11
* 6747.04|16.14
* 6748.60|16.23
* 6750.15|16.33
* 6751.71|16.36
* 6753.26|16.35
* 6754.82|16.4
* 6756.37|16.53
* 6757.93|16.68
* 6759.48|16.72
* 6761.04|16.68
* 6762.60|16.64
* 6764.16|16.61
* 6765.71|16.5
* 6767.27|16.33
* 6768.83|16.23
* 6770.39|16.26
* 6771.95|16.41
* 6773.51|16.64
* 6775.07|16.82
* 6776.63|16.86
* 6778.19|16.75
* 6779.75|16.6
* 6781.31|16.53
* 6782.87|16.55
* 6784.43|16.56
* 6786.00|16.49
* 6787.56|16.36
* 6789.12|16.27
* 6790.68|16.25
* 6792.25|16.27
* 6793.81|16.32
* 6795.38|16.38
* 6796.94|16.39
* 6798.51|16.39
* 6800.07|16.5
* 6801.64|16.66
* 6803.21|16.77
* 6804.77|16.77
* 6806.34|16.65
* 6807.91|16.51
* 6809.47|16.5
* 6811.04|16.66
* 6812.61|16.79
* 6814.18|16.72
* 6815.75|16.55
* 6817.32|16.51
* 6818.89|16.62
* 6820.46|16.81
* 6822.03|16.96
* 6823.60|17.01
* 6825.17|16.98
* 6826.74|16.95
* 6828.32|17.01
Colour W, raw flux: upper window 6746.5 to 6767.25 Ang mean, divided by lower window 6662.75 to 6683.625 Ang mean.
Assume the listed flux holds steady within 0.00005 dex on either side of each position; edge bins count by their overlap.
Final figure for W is 1.0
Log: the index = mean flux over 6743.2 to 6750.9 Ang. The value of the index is 16.2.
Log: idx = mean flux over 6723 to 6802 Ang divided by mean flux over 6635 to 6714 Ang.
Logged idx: 1.0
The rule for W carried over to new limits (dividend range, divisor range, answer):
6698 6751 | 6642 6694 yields 0.99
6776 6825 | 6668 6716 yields 1.00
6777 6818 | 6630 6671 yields 0.99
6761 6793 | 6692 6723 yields 1.00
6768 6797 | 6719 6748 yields 1.00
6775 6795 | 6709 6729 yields 1.00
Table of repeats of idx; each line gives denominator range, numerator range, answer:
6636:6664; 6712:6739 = 0.99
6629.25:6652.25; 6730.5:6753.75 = 0.98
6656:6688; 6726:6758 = 0.99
